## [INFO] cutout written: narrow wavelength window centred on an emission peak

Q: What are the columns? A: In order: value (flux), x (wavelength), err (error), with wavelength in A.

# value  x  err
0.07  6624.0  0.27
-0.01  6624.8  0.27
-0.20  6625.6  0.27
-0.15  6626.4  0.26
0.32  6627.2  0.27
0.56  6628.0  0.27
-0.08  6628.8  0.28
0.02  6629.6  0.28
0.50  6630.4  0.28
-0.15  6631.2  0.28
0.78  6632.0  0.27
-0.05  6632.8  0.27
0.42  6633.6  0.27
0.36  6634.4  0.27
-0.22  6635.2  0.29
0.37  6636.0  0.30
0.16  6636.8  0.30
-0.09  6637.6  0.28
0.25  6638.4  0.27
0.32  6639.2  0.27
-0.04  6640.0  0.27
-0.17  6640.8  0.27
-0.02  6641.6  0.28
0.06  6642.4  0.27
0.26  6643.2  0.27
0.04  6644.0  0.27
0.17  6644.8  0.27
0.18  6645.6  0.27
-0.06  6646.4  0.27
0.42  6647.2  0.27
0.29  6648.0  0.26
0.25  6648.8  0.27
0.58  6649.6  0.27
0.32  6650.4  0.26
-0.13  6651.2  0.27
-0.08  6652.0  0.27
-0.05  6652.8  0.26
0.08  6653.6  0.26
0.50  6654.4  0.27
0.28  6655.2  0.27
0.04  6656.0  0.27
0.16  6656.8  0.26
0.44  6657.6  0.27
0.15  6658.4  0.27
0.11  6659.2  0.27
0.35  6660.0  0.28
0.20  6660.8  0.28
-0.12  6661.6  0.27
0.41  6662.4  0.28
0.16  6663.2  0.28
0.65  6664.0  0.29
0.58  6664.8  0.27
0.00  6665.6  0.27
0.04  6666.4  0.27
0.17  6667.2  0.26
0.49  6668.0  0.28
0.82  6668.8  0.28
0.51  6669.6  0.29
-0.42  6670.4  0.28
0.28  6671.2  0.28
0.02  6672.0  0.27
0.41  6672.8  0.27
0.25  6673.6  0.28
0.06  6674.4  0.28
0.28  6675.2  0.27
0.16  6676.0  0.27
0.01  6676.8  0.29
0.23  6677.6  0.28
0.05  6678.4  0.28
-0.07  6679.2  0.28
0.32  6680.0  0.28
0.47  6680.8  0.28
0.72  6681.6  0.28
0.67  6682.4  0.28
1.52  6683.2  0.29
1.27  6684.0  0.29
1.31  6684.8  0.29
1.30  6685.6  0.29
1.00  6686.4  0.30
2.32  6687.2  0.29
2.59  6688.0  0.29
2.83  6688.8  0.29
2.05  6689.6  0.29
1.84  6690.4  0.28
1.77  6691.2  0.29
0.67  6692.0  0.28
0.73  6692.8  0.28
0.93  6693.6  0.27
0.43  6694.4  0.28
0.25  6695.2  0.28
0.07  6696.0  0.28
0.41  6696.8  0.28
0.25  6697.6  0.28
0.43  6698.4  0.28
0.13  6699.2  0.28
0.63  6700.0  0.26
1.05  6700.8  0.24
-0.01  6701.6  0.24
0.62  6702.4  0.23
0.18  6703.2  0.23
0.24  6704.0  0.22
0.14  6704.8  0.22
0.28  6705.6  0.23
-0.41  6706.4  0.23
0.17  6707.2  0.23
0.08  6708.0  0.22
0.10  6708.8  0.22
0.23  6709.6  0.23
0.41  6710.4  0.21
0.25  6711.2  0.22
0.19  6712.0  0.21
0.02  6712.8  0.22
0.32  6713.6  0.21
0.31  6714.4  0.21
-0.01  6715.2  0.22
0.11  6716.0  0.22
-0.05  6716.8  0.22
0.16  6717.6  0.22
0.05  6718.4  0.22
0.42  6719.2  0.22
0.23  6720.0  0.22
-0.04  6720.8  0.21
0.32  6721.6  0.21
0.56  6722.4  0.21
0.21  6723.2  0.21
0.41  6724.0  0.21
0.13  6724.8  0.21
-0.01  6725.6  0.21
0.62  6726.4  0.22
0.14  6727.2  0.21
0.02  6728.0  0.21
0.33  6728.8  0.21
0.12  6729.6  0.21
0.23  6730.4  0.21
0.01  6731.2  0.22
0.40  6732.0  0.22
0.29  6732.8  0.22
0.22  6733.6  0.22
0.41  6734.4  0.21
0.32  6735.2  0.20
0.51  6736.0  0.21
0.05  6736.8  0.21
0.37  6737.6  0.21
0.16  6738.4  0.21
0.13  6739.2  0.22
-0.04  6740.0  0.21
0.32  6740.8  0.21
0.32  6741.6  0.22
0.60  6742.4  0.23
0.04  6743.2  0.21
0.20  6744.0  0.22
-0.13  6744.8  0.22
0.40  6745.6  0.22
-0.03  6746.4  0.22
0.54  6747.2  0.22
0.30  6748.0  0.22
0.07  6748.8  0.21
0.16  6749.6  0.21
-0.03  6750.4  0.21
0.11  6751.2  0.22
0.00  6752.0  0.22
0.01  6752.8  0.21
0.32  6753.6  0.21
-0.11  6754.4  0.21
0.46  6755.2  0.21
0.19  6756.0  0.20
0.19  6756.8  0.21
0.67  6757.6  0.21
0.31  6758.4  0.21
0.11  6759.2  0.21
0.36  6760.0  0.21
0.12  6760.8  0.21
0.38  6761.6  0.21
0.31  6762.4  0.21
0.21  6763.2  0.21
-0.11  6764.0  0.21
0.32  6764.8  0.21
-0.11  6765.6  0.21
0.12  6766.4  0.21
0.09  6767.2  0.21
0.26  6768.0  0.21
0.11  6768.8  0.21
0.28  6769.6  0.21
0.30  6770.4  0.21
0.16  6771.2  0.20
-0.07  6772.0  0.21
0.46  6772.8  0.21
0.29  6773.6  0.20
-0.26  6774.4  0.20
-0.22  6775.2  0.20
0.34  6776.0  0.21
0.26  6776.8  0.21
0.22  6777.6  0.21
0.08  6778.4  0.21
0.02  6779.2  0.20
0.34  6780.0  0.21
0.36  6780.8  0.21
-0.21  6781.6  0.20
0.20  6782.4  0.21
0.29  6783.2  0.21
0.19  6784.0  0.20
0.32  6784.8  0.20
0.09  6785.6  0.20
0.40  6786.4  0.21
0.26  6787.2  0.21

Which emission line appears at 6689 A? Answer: [O II] 3727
